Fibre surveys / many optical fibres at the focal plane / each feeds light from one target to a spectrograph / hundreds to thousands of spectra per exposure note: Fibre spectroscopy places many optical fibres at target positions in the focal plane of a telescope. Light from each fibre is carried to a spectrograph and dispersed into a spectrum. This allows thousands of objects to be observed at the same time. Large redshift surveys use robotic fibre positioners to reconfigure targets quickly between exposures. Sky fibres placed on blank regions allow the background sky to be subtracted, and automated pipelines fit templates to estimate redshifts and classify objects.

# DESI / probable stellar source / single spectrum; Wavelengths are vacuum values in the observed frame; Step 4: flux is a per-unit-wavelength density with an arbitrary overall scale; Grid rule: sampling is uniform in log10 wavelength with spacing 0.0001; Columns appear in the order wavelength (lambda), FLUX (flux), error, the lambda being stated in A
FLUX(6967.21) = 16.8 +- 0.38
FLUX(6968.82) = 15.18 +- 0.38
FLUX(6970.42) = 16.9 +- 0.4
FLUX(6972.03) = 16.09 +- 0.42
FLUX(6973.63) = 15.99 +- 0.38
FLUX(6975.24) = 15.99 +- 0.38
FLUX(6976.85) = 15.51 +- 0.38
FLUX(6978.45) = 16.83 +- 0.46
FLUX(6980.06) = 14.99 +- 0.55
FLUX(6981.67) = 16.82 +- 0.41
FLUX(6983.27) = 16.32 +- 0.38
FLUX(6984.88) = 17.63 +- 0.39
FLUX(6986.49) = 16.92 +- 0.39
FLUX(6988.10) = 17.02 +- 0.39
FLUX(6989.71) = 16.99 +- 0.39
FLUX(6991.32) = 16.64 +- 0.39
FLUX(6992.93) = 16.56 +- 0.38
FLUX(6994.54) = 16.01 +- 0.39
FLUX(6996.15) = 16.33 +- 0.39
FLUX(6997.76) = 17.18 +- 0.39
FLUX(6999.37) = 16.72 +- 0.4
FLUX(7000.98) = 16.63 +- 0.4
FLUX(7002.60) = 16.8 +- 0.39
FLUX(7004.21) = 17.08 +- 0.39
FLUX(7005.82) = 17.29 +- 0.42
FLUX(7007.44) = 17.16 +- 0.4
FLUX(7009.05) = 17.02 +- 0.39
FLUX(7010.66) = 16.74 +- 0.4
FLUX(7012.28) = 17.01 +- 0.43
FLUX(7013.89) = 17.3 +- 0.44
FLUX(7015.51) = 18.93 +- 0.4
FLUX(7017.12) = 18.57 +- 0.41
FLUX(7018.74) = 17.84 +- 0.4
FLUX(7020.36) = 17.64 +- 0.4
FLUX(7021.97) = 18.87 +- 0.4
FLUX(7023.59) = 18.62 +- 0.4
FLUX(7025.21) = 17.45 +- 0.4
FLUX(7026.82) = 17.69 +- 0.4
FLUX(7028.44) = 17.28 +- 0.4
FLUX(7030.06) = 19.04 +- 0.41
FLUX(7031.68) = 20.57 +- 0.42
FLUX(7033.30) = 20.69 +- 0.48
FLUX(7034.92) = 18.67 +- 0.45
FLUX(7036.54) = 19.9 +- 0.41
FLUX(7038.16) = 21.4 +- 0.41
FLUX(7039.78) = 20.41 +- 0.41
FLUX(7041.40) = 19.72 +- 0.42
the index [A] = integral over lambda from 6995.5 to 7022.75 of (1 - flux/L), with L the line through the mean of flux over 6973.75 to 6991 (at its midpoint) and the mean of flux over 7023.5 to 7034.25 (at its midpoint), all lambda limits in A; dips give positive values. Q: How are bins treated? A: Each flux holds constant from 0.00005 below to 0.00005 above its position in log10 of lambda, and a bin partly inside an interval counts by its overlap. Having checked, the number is 0.7 A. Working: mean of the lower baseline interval 16.5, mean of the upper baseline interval 18.8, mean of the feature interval 17.4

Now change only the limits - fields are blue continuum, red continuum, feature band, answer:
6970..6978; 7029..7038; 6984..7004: 0.6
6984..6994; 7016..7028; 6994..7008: 0.4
